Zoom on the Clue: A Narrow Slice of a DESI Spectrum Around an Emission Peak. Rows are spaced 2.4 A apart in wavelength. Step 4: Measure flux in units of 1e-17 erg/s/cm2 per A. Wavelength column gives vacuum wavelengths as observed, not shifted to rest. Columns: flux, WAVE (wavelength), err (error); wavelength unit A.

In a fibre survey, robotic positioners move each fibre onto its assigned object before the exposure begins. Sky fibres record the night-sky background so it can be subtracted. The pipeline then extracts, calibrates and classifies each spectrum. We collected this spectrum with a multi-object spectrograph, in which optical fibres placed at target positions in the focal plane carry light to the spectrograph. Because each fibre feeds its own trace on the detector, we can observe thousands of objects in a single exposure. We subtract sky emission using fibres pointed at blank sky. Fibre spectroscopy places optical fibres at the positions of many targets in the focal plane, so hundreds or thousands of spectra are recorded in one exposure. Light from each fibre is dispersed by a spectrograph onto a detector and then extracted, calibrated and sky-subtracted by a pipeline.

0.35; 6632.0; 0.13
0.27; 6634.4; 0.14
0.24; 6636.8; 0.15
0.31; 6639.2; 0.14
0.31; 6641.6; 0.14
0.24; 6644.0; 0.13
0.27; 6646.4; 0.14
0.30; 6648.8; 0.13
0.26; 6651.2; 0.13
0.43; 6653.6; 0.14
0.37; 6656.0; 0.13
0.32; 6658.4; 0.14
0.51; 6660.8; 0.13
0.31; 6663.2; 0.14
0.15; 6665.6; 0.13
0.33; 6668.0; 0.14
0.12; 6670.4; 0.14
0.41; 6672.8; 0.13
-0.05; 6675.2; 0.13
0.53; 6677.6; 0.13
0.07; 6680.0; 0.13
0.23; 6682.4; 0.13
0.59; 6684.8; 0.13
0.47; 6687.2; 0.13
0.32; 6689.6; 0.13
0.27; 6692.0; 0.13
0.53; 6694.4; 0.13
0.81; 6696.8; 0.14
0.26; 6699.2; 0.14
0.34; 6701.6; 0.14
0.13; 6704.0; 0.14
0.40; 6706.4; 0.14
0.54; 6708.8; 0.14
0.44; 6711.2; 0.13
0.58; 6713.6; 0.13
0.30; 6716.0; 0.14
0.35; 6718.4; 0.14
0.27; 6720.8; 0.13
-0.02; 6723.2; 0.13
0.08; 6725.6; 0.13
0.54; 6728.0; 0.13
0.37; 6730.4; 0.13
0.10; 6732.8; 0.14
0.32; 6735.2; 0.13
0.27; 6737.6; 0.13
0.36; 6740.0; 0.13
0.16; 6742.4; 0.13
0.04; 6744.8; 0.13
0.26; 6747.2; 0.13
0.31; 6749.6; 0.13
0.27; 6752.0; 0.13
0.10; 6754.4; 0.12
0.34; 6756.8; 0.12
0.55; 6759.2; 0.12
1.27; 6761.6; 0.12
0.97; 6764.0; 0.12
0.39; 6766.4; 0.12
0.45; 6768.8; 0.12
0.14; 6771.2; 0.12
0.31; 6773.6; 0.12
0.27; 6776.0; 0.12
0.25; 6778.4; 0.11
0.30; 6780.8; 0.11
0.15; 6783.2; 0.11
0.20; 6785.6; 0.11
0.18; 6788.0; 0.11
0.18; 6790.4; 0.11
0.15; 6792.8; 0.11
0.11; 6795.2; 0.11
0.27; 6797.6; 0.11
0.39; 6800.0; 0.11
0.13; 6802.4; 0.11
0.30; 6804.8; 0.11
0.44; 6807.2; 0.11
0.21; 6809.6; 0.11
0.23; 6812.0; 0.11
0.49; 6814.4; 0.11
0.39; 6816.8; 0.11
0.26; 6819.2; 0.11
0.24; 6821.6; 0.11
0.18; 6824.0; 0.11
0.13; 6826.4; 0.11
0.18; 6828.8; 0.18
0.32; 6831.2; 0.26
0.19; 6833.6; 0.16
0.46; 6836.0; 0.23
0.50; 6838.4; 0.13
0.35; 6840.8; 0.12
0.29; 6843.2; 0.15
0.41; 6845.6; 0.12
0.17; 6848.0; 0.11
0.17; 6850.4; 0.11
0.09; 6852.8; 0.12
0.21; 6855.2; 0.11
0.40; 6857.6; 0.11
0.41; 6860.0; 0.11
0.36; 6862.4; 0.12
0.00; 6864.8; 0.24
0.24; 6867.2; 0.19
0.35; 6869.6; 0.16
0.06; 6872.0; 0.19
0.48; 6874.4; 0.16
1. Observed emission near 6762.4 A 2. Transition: [O III] 5007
